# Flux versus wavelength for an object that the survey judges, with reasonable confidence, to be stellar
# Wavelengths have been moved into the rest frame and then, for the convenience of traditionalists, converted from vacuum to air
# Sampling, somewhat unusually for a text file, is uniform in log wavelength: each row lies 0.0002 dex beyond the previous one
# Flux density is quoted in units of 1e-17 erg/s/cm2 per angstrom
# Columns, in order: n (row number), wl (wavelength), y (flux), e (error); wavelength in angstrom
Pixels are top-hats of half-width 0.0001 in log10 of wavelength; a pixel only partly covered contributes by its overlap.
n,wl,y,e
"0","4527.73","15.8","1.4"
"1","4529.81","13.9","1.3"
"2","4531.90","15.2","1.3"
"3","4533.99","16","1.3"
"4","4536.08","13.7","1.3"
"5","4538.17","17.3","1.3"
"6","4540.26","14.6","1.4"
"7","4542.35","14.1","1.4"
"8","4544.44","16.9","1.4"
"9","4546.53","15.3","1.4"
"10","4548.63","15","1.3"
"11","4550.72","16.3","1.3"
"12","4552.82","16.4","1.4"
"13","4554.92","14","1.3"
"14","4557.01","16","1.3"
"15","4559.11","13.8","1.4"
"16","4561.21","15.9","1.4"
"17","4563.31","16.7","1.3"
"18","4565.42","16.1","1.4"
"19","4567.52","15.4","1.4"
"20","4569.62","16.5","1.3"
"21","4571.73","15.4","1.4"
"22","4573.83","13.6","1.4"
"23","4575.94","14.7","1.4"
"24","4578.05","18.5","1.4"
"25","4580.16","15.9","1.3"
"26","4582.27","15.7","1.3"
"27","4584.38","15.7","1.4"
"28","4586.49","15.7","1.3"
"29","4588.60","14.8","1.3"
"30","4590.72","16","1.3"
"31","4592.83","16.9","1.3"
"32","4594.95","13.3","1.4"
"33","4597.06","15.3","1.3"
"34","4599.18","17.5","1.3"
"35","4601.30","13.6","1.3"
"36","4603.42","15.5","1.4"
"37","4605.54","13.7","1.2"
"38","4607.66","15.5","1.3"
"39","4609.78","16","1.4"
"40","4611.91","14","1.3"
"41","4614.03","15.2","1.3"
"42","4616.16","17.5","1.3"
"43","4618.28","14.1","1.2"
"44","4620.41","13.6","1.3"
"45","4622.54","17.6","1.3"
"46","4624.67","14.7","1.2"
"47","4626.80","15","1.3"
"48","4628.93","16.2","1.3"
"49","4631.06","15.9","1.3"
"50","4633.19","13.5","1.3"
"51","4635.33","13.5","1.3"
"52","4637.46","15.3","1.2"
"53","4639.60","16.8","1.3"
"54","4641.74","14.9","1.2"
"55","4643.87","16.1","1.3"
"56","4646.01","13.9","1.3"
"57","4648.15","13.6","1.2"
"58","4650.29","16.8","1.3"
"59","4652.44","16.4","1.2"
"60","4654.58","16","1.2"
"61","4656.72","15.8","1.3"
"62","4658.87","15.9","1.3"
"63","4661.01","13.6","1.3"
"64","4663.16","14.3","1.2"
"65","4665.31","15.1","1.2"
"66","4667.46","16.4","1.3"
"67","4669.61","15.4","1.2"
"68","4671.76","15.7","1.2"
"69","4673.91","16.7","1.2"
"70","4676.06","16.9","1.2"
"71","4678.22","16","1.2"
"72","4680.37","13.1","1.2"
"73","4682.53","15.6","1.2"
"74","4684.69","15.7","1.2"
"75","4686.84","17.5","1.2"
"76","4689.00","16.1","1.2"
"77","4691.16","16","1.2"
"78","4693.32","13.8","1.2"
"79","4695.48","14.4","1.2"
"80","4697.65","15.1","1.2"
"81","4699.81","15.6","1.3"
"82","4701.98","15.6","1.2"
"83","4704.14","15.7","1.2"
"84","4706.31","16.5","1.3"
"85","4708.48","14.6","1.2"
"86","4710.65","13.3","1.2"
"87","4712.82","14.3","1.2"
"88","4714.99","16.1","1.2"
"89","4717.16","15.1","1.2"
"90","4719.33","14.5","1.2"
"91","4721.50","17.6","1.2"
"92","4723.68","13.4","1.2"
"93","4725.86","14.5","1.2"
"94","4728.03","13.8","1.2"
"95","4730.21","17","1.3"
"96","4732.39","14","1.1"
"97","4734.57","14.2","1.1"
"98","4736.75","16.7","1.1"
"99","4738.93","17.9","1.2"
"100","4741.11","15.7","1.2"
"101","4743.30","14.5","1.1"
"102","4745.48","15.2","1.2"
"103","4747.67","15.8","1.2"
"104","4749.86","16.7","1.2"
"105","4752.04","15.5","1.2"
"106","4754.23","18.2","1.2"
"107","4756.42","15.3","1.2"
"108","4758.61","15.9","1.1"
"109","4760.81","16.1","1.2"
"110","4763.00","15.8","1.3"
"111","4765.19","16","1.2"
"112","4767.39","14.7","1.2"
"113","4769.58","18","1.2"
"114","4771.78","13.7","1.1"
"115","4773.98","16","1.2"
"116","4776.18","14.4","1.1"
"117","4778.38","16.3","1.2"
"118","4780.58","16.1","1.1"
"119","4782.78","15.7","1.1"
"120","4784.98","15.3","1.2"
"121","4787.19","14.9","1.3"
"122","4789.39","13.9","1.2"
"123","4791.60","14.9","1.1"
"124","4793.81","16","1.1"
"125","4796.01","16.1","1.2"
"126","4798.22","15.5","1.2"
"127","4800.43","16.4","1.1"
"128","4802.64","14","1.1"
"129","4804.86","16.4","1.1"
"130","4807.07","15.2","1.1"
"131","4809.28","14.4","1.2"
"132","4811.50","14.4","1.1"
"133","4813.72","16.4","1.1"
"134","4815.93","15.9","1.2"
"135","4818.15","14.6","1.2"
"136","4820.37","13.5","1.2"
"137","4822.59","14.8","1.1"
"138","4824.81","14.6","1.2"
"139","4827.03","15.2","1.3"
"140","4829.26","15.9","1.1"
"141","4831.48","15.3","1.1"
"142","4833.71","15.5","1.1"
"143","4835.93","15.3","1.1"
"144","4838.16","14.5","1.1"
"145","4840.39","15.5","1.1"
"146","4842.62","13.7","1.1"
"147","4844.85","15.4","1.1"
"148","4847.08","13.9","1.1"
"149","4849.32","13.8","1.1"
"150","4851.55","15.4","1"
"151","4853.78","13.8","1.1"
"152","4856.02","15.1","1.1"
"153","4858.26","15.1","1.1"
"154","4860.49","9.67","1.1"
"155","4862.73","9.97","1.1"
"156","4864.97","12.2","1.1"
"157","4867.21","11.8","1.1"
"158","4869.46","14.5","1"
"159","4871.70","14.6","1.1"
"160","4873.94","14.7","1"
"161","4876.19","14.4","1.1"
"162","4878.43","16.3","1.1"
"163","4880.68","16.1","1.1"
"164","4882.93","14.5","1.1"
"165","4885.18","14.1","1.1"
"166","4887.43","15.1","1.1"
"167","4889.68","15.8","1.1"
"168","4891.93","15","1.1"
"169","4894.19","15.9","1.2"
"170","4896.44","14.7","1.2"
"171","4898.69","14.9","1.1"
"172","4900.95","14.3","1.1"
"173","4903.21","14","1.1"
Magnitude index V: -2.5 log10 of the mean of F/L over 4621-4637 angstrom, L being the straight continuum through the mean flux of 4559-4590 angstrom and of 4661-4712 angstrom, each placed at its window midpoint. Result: 0.03 mag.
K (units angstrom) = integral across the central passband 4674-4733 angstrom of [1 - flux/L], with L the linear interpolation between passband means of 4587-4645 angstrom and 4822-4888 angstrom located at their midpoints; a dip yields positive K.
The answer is -1.4 angstrom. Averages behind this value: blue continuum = 15.3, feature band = 15.3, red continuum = 14.3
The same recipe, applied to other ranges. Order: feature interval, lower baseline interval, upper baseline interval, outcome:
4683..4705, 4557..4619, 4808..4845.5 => -0.41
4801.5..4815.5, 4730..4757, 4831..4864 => -0.39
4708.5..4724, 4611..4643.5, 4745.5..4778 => 0.68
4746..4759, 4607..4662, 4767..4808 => -0.66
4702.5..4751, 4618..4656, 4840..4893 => -1.65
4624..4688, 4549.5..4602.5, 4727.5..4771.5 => 1.16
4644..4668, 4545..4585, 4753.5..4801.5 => 0.60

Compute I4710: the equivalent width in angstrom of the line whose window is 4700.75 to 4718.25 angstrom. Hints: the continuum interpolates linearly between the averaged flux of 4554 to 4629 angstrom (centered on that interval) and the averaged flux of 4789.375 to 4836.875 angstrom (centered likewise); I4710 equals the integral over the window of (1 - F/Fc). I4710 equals 0.2 angstrom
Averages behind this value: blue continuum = 15.4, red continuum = 15.2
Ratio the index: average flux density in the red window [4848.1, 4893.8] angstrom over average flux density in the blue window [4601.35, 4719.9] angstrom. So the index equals 0.9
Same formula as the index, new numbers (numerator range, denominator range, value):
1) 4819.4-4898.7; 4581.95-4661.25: 0.94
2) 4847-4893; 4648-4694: 0.90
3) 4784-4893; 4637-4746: 0.95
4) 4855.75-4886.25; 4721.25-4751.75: 0.89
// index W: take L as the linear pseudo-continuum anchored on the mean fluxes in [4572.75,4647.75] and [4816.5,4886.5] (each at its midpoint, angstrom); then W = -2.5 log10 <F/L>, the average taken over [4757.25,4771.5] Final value -0.09 mag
